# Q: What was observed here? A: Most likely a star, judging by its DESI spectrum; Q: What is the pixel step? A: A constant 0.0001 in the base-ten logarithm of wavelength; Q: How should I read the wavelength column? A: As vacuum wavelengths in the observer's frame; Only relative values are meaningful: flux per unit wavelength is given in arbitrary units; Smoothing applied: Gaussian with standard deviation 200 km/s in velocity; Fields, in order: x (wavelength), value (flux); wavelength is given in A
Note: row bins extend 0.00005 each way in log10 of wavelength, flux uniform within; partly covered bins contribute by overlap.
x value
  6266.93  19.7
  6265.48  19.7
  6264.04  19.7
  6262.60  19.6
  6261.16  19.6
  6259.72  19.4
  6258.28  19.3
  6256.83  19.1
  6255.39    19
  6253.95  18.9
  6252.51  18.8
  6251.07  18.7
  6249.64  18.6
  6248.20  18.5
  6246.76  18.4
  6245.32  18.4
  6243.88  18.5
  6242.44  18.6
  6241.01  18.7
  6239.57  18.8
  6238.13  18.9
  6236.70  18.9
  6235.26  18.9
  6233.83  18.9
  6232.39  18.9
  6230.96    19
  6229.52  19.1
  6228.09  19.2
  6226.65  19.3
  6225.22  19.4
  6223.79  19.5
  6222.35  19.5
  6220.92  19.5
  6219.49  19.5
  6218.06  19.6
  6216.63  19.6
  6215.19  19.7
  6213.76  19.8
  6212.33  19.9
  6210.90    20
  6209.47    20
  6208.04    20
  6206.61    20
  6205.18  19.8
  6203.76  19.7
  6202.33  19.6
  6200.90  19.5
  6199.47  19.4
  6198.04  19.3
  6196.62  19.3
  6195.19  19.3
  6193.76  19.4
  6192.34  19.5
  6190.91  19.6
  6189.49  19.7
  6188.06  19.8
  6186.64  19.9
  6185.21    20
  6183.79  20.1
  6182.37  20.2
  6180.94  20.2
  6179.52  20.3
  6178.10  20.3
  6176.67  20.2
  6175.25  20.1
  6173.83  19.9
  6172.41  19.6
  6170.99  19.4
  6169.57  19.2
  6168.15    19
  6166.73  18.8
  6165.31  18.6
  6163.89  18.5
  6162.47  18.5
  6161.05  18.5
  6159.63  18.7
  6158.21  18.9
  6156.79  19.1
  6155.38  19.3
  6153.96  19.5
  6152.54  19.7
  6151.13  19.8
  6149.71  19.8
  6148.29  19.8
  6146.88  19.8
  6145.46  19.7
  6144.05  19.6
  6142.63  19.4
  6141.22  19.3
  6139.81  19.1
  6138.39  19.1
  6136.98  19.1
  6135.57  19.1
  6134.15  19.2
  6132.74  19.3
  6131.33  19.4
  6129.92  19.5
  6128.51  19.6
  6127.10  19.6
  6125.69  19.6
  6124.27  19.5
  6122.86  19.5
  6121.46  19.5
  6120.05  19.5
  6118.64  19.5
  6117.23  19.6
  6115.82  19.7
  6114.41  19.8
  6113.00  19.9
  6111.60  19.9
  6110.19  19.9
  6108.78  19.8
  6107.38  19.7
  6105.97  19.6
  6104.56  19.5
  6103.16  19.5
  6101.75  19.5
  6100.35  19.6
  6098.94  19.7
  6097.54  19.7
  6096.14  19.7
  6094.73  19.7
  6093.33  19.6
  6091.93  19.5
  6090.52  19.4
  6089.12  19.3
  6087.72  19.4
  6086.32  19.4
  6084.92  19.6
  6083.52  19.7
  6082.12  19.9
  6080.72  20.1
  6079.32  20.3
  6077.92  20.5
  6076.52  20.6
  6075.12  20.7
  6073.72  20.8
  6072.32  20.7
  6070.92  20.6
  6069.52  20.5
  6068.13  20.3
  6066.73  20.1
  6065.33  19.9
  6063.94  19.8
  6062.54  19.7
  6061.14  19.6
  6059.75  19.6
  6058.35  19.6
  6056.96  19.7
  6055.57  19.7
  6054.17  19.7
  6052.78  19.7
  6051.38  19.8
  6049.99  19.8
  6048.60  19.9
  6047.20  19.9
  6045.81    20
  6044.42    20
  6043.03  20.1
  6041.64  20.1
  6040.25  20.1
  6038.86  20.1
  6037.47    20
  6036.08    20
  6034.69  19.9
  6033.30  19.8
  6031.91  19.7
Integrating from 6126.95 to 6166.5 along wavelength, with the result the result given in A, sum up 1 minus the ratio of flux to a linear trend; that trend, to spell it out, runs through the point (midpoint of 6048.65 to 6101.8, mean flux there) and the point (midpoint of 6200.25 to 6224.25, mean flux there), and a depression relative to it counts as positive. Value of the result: 1.1 A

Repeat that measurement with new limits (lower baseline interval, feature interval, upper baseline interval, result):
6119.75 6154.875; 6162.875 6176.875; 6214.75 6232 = 0.1 A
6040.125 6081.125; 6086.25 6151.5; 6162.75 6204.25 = 1.0 A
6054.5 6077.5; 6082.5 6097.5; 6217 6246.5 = 0.3 A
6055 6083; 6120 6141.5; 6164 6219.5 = 0.6 A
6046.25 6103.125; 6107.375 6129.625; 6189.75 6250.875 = 0.0 A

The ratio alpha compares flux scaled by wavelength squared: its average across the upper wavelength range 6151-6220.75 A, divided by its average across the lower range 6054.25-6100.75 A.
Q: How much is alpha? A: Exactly 1.02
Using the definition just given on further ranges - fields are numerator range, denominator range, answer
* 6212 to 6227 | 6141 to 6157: 1.02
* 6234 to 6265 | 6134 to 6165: 1.02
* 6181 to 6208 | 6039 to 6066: 1.04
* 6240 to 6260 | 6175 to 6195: 0.96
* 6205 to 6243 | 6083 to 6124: 1.03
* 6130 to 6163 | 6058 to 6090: 0.99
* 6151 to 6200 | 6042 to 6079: 1.01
